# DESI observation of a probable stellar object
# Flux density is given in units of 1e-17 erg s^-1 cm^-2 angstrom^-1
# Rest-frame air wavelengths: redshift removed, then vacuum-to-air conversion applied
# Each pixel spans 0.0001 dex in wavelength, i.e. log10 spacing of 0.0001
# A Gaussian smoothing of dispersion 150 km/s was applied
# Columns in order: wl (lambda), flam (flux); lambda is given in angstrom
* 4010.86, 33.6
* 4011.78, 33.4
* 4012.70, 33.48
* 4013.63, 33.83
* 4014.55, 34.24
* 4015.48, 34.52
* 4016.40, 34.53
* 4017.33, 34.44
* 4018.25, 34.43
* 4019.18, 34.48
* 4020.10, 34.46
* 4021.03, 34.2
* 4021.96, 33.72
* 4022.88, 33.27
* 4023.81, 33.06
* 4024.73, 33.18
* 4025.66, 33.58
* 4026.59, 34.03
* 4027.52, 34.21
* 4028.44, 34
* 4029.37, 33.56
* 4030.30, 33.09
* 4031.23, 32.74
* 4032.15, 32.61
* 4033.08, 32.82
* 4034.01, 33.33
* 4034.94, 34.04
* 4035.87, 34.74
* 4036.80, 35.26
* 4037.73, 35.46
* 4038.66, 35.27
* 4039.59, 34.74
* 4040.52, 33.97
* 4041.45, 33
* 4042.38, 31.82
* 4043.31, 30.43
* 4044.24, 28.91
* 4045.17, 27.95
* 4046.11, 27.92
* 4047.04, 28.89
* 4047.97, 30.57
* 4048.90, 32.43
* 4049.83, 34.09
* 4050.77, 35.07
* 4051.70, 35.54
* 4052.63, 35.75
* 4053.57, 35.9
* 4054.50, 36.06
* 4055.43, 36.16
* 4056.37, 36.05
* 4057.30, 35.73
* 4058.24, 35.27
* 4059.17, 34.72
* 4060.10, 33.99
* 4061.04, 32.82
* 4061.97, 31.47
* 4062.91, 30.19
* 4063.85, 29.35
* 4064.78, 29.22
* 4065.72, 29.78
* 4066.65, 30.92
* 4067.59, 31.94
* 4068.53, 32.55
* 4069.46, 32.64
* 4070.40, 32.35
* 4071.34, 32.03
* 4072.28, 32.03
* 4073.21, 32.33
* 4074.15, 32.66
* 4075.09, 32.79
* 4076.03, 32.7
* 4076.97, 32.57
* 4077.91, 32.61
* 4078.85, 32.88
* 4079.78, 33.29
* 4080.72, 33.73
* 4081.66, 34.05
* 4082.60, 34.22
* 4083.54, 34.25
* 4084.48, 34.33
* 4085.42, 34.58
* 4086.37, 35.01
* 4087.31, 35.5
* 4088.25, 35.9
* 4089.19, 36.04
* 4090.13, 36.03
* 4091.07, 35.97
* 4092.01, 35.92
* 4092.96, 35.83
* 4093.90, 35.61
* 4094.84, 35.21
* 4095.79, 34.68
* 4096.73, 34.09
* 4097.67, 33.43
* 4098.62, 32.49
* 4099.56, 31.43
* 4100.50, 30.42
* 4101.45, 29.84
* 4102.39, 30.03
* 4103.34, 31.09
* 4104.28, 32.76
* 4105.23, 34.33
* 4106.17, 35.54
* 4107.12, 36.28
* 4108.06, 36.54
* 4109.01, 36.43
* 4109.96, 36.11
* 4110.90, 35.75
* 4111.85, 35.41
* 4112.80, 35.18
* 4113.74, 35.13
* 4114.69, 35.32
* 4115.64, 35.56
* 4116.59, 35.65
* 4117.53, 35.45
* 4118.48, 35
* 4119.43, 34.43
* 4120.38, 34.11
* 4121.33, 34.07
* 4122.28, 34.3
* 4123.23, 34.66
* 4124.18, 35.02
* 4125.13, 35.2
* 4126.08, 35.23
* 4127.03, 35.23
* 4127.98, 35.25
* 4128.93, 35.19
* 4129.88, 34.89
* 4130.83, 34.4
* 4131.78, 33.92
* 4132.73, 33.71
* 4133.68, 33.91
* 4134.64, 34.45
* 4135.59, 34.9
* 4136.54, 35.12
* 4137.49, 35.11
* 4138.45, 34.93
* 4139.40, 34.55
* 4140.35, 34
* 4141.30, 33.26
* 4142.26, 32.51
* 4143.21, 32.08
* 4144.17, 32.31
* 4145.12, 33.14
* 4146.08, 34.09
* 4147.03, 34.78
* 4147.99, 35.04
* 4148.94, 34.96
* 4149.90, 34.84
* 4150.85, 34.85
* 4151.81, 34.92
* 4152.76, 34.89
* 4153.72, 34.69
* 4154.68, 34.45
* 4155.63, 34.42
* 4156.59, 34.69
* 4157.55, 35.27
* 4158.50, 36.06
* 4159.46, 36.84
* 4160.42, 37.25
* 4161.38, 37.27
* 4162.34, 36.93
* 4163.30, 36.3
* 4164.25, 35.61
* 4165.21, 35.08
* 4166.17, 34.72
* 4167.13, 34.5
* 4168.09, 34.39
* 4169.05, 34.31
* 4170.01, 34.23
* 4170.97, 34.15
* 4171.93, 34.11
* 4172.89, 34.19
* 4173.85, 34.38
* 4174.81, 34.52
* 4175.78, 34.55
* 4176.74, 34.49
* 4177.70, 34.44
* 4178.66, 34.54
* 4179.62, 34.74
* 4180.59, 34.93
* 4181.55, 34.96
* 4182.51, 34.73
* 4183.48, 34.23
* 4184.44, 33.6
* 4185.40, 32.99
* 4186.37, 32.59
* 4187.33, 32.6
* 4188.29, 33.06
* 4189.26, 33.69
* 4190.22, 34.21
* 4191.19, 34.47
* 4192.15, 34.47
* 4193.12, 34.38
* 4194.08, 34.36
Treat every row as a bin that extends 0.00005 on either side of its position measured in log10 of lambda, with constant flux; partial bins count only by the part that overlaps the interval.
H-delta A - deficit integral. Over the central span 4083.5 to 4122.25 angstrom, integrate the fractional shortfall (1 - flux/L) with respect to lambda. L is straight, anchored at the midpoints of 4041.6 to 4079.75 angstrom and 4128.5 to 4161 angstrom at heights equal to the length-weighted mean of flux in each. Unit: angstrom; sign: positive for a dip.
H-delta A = -1.2 angstrom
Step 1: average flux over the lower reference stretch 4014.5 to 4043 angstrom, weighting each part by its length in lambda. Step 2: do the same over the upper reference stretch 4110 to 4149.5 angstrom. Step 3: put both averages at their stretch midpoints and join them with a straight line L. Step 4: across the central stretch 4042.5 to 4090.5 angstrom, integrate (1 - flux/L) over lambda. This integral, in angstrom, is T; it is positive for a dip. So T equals 1.59 angstrom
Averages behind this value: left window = 33.9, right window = 34.6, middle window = 33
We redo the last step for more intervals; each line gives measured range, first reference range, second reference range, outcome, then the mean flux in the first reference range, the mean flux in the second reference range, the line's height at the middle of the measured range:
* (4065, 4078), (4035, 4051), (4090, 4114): 0.5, 32.4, 34.3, 33.3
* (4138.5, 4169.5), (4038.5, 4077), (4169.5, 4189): -0.9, 32.6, 34.1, 33.8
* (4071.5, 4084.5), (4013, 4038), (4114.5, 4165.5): 0.5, 33.9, 34.8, 34.3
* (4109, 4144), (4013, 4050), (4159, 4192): -0.6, 33.1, 34.6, 34.1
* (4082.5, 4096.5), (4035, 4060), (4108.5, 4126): -0.3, 33.5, 35.1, 34.5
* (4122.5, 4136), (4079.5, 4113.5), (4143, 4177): 0.0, 34.4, 34.8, 34.6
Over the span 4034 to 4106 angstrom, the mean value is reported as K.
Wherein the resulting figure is 33.2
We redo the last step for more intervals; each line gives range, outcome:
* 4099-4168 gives 34.6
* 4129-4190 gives 34.5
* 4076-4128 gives 34.4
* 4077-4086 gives 33.7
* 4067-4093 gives 33.8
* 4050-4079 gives 33.1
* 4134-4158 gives 34.3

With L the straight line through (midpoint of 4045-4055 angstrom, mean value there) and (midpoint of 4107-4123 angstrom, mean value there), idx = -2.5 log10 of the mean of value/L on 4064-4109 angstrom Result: 0.03 mag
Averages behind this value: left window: 32.9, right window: 35.3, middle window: 33.4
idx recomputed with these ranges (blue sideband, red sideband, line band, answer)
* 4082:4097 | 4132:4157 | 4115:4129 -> -0.01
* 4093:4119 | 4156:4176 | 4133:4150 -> 0.02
